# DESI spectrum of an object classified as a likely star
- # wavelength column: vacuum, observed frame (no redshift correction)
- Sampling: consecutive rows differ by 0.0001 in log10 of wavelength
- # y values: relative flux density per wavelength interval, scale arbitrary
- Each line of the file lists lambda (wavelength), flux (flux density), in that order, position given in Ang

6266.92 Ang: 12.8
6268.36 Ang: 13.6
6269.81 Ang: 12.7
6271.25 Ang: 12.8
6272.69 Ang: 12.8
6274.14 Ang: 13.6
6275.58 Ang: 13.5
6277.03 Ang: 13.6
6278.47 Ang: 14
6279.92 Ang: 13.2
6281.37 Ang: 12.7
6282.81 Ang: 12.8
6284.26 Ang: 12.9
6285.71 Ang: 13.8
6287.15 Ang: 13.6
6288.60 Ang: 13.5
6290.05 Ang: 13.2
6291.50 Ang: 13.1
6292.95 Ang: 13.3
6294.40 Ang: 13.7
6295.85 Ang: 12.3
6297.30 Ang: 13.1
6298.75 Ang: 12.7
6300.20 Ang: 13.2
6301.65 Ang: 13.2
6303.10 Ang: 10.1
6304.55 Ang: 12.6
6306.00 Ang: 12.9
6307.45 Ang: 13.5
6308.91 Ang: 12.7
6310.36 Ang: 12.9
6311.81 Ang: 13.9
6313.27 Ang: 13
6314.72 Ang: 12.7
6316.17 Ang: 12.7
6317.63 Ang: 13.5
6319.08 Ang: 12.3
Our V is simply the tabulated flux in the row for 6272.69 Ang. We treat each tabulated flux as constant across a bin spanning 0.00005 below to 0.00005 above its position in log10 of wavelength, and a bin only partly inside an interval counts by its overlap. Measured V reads 12.8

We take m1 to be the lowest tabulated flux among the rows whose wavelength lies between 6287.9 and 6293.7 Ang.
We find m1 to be 13.1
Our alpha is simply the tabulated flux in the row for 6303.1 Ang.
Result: 10.1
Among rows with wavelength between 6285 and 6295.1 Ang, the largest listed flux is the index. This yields 13.8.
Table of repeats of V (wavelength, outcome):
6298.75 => 12.7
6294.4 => 13.7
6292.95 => 13.3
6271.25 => 12.8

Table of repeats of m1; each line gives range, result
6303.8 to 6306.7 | 12.6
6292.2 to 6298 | 12.3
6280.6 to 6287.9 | 12.7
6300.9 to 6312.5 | 10.1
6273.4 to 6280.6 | 13.2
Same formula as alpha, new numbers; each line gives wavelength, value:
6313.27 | 13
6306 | 12.9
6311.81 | 13.9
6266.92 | 12.8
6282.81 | 12.8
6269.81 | 12.7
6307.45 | 13.5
